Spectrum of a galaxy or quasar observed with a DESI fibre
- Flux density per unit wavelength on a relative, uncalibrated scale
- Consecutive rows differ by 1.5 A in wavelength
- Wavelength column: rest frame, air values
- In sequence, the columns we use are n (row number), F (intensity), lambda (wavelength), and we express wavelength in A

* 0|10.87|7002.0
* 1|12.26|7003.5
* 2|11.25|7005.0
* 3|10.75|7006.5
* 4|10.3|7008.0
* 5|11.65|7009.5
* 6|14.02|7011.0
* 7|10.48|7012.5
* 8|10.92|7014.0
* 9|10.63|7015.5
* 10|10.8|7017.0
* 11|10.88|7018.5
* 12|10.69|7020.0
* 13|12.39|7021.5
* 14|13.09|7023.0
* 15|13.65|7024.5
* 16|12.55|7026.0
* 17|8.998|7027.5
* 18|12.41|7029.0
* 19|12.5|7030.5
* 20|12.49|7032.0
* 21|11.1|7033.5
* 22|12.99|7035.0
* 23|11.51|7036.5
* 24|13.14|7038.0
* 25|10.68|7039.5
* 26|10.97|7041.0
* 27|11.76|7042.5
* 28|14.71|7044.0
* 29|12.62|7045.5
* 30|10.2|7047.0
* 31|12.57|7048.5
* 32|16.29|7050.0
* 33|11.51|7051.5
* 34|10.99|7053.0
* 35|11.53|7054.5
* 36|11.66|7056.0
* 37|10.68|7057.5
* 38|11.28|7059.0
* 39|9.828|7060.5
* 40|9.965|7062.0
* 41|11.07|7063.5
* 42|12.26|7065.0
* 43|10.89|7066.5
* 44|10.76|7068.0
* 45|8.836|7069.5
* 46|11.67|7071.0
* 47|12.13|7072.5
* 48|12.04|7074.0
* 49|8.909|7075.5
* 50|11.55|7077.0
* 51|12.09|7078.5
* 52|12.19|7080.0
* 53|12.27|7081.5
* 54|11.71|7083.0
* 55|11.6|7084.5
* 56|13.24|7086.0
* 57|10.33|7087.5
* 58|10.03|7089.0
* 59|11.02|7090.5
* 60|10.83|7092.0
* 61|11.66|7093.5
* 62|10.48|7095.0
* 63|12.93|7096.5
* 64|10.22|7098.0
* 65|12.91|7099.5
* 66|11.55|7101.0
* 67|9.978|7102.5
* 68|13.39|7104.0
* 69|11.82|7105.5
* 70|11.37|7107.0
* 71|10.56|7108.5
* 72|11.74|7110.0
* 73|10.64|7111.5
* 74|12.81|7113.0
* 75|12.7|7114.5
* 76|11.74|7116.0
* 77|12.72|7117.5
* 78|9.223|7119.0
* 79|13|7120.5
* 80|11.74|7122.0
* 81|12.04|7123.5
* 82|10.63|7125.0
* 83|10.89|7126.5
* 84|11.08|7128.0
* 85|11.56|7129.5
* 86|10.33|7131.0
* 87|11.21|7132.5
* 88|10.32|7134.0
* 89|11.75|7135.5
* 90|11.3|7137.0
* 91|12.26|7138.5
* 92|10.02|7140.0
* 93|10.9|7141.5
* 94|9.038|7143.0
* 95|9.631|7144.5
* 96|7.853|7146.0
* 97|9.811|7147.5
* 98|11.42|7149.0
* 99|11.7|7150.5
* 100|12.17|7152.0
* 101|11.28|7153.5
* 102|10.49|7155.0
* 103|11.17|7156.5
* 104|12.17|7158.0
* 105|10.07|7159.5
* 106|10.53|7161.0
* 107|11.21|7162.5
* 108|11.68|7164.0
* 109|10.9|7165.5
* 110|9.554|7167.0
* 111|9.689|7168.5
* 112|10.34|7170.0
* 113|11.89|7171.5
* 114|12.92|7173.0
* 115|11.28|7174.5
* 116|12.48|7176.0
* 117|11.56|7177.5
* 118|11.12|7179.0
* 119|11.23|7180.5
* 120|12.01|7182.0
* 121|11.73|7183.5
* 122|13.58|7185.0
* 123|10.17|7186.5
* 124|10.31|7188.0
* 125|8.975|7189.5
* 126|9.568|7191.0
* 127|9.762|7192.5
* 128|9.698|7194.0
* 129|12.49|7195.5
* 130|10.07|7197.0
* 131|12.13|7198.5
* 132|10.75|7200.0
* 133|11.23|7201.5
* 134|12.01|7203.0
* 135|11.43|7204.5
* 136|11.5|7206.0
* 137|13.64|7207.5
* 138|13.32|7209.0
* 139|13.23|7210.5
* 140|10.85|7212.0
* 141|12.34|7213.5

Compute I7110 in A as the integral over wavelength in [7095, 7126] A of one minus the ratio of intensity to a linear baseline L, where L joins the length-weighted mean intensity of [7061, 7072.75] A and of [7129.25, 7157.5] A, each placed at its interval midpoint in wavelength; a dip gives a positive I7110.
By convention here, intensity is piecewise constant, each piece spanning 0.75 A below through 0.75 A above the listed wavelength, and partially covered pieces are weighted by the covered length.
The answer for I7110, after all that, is -2.4 A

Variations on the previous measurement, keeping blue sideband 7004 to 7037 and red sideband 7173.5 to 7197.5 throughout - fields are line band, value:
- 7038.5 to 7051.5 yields -0.99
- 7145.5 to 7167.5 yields 0.57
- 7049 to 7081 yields 0.34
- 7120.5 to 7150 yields 1.13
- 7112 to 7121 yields -0.54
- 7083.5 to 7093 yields 0.16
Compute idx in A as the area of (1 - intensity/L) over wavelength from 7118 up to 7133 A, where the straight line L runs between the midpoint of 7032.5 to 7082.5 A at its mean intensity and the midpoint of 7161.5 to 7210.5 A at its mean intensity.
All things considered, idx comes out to 0.3 A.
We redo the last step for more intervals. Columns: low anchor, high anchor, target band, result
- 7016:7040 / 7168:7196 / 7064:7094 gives 0.8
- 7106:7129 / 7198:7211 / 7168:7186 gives 0.4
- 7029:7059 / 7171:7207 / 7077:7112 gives 0.9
